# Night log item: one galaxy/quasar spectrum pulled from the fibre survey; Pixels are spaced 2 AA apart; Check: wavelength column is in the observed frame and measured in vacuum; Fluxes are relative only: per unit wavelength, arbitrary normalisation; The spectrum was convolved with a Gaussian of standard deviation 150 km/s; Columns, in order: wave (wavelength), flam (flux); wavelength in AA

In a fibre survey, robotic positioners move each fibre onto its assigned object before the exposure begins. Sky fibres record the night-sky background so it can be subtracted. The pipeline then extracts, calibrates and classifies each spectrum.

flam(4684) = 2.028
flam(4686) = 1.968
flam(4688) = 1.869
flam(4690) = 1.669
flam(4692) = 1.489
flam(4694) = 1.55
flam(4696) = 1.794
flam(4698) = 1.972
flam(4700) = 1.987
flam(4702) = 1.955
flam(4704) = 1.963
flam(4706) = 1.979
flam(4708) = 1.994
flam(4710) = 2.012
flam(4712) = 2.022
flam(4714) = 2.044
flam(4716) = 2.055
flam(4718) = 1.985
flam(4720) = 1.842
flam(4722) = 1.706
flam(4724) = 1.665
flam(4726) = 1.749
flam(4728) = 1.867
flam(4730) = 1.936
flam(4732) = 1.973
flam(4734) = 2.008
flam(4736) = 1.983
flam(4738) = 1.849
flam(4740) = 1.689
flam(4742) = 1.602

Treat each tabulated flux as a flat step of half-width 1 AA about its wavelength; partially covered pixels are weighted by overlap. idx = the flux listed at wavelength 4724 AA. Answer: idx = 1.665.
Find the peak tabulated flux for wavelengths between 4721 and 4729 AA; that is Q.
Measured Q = 1.867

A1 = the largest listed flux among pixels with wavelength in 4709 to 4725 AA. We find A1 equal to 2.055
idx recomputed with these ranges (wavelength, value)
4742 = 1.602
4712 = 2.022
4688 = 1.869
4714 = 2.044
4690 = 1.669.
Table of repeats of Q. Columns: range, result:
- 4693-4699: 1.972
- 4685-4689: 1.968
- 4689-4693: 1.669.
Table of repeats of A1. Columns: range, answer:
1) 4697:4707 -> 1.987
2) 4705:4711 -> 2.012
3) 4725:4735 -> 2.008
